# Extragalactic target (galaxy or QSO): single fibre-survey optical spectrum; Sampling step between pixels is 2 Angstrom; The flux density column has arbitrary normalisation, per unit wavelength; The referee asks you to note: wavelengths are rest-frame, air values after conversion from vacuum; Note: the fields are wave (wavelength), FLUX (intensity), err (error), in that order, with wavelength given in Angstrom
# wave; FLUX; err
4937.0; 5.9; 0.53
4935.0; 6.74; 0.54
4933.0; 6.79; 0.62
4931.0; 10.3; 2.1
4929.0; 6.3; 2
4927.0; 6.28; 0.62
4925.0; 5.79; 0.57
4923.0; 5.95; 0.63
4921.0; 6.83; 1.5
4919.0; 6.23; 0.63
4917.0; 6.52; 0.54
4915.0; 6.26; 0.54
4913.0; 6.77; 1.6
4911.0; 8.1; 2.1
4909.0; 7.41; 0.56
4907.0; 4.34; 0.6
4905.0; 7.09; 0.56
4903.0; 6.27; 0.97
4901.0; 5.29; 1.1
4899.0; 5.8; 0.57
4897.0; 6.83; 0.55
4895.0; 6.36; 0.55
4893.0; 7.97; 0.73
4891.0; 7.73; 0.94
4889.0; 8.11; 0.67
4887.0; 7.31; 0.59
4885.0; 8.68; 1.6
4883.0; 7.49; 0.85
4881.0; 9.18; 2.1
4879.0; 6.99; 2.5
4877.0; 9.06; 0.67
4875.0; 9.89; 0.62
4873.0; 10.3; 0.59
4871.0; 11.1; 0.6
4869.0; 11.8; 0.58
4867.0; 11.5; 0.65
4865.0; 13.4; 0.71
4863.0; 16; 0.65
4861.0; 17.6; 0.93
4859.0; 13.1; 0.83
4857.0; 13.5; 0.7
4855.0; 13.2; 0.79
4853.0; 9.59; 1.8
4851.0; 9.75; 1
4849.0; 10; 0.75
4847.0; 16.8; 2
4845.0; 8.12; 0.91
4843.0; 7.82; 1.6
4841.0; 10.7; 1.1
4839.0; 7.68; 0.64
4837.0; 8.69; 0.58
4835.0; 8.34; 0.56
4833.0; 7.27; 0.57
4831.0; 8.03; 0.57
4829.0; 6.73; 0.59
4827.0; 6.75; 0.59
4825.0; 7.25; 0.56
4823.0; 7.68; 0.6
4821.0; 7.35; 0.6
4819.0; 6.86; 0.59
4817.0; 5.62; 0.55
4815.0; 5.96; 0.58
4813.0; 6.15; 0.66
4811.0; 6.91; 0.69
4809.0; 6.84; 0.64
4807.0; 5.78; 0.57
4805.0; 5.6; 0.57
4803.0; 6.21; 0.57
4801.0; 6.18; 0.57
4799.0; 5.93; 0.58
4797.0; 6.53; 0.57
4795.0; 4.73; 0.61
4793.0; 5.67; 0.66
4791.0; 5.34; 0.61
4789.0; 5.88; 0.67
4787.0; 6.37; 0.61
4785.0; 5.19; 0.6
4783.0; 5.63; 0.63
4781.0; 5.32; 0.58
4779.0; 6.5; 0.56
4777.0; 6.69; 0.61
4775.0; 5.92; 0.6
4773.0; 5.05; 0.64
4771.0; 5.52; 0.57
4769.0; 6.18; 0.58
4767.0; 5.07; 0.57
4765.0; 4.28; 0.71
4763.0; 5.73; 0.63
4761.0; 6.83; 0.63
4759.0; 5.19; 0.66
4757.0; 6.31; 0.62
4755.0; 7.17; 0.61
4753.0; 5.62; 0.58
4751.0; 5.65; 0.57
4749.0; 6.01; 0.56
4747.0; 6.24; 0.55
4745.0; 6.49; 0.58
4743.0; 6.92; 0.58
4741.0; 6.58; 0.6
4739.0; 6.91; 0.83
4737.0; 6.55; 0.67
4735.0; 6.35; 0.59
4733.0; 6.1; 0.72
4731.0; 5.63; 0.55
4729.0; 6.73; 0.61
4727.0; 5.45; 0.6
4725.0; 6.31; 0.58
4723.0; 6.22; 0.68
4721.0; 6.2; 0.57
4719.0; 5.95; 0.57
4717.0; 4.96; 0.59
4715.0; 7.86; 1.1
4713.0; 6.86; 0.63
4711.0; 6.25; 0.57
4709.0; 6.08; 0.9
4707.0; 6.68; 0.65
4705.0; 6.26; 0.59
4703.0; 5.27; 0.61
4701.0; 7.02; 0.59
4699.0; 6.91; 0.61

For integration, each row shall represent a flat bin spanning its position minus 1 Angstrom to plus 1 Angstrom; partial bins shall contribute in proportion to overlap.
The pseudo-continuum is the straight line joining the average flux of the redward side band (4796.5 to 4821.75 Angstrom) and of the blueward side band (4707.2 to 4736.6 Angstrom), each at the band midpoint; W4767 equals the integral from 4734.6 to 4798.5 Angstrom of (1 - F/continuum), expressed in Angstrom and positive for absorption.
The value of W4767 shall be 3.2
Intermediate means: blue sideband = 6.23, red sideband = 6.29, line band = 5.95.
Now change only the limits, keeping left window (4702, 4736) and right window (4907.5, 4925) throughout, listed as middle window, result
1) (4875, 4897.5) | -4.6 Angstrom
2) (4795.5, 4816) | 0.7 Angstrom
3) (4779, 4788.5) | 0.9 Angstrom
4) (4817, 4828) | -1.1 Angstrom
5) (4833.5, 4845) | -3.7 Angstrom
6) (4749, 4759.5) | 0.4 Angstrom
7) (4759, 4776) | 2.0 Angstrom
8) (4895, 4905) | 0.6 Angstrom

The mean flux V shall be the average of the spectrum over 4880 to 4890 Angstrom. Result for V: 8.15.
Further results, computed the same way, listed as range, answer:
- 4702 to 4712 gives 6.11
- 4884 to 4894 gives 7.96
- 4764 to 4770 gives 5.18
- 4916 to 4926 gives 6.26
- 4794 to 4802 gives 5.84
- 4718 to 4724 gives 6.12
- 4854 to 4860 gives 13.3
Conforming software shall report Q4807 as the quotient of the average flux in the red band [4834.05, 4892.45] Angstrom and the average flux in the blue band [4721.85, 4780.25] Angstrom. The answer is 1.7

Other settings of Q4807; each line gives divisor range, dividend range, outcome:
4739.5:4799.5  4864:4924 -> 1.34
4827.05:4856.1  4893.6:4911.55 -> 0.68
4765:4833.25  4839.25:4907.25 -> 1.58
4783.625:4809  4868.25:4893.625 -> 1.52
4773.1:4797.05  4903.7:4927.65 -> 1.12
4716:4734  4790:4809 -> 0.98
